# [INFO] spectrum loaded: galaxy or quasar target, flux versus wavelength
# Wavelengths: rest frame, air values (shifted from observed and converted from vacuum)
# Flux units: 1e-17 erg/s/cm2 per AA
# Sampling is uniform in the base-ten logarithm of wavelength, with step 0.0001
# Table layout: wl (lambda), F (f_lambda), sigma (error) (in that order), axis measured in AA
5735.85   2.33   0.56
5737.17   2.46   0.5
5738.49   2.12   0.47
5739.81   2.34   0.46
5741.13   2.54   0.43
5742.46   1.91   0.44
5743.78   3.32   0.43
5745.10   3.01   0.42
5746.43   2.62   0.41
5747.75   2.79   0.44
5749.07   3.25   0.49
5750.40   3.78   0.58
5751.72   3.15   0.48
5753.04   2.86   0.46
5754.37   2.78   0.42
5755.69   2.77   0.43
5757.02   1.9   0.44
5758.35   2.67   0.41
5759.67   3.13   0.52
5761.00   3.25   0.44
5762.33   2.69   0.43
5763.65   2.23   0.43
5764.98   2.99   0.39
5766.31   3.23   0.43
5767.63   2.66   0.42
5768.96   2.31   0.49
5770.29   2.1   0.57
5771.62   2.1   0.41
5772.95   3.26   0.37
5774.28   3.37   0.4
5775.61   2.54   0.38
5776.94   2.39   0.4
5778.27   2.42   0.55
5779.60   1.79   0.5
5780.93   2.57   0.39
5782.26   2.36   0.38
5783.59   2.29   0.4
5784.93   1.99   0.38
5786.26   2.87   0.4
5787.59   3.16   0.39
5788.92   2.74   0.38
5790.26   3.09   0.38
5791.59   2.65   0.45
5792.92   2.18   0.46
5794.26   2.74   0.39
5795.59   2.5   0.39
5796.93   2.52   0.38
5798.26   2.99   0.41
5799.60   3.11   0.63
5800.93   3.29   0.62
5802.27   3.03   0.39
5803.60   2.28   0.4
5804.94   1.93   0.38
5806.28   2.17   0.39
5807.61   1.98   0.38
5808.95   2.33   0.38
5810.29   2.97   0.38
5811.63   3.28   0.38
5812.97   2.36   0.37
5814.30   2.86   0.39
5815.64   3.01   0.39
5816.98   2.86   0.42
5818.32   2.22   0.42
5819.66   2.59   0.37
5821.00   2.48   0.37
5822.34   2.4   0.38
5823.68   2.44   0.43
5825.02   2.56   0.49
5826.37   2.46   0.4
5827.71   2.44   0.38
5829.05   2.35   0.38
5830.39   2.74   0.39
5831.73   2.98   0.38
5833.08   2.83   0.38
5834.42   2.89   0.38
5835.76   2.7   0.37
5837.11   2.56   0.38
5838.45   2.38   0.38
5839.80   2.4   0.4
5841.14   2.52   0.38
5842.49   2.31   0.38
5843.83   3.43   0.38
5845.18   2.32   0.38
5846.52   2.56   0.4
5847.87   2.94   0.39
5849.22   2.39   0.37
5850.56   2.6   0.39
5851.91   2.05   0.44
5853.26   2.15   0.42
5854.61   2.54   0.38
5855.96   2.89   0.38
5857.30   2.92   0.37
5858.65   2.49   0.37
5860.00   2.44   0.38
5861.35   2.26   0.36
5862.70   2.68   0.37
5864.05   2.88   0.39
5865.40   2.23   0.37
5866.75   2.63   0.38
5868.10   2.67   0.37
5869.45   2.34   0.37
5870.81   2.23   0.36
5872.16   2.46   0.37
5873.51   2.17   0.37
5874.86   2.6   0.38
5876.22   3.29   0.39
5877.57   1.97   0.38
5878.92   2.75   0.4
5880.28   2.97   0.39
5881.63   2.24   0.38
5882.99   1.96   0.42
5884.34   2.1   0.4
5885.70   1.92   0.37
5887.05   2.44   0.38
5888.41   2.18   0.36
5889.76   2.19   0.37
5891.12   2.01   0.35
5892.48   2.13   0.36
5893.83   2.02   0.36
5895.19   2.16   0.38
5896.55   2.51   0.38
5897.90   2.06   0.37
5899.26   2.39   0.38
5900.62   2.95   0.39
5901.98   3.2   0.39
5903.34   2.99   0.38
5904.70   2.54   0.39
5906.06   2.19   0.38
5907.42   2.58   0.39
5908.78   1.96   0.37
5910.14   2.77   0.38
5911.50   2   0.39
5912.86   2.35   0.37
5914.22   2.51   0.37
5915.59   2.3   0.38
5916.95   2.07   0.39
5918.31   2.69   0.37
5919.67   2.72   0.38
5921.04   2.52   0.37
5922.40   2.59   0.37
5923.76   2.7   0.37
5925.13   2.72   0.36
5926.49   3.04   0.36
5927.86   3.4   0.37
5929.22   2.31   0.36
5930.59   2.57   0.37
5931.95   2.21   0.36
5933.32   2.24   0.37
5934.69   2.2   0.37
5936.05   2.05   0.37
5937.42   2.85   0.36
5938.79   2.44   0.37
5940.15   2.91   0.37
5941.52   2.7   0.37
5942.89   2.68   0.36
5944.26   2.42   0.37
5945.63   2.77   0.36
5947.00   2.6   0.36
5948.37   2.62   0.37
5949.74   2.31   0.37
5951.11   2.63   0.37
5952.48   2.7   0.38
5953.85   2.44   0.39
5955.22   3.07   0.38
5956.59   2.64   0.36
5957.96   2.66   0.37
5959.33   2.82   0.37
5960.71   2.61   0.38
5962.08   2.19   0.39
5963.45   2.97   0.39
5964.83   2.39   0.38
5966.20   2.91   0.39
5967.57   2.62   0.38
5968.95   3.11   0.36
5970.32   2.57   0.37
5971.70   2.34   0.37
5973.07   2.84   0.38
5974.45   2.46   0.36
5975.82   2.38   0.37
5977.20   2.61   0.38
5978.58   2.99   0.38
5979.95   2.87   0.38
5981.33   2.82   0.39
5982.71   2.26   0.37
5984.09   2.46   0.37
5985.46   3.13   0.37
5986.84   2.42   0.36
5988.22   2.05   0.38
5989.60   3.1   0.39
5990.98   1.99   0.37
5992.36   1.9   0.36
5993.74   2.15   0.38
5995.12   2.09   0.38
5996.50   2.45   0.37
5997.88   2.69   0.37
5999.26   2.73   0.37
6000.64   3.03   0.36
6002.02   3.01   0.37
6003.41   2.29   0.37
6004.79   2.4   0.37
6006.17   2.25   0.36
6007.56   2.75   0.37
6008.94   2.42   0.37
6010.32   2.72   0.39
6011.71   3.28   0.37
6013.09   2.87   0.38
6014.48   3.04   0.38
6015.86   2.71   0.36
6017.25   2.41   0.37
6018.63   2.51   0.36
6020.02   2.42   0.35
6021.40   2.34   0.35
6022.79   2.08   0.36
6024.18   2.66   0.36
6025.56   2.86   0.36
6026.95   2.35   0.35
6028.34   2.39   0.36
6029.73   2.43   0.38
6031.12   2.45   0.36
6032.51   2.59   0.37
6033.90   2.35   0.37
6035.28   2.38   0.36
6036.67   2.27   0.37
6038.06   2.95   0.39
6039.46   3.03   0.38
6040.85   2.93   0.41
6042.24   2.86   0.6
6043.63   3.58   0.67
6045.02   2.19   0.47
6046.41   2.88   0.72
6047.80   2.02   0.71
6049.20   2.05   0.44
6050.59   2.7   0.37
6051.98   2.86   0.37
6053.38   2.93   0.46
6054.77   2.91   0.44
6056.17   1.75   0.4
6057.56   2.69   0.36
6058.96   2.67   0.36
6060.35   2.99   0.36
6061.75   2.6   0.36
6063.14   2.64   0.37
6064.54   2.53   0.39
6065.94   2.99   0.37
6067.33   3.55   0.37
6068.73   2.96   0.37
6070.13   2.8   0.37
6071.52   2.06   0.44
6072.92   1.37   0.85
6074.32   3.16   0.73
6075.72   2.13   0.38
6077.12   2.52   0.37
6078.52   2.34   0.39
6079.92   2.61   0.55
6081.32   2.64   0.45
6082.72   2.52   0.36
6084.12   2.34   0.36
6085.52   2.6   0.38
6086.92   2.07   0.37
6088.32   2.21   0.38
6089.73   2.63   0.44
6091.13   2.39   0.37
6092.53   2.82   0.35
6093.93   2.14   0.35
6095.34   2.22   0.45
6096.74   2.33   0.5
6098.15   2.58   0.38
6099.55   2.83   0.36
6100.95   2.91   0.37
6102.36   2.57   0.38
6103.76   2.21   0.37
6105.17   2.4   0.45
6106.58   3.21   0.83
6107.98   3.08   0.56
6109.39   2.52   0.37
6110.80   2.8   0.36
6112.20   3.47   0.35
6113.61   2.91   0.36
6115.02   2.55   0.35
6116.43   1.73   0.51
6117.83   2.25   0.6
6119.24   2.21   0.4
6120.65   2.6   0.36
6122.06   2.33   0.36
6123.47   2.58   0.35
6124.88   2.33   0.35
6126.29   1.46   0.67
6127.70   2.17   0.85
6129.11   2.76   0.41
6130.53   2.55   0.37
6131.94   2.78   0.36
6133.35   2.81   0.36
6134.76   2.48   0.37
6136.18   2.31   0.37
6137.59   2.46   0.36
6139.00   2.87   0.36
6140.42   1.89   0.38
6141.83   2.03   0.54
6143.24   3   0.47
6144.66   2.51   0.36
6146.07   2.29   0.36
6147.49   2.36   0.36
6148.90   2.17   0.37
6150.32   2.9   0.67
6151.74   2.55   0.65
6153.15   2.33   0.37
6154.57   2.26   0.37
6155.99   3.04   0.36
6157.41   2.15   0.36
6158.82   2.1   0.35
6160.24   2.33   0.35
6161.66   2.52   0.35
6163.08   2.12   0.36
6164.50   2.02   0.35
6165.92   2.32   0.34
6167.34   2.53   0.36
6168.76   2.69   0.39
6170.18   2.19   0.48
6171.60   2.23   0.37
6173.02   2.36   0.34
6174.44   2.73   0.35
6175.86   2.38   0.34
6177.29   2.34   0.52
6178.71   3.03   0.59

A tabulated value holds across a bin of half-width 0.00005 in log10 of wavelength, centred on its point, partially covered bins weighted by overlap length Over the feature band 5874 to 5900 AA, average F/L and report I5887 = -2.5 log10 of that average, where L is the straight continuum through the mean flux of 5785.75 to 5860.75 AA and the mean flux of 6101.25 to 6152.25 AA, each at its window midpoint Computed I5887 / 0.13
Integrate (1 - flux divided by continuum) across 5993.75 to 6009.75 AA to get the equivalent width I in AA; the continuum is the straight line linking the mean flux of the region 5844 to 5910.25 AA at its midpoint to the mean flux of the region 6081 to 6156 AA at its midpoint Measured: -0.43 AA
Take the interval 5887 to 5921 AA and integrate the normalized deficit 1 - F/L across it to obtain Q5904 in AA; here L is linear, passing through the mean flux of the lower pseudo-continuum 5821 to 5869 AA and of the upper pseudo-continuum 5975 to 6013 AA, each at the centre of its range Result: 2.3 AA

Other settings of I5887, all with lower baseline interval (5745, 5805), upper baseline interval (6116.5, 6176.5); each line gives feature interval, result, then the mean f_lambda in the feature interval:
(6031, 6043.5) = -0.088 mag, 2.7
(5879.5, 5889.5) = 0.159 mag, 2.26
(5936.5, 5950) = -0.026 mag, 2.63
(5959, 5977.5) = -0.034 mag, 2.63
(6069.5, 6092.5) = 0.018 mag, 2.41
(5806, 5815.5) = 0.029 mag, 2.61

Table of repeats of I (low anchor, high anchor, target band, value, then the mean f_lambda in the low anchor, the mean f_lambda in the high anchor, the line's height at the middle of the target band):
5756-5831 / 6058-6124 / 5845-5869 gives 0.5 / 2.6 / 2.57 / 2.6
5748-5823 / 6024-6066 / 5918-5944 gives 0.4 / 2.67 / 2.62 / 2.64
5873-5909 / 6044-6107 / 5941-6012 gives -3.8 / 2.39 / 2.55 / 2.47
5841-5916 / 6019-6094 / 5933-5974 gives -1.9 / 2.45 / 2.56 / 2.5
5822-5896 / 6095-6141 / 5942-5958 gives -0.9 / 2.48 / 2.52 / 2.49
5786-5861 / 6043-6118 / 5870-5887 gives 1.4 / 2.62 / 2.58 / 2.61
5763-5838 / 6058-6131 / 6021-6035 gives 0.6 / 2.61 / 2.54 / 2.55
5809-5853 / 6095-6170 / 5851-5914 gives 4.0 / 2.61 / 2.48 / 2.59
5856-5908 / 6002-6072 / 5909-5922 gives 0.3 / 2.45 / 2.63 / 2.49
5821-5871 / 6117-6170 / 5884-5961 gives 0.6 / 2.56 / 2.4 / 2.52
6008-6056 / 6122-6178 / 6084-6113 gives -1.1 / 2.62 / 2.41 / 2.5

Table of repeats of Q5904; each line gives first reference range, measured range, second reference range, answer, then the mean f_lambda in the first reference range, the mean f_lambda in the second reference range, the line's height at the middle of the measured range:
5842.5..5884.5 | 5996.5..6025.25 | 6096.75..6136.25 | -1.0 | 2.52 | 2.55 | 2.54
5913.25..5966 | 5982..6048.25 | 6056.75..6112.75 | 0.7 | 2.59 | 2.6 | 2.59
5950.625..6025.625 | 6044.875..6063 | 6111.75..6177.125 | -0.3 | 2.6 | 2.42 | 2.52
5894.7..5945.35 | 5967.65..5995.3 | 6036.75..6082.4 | 0.5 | 2.53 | 2.65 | 2.58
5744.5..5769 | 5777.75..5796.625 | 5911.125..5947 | 1.9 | 2.86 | 2.54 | 2.8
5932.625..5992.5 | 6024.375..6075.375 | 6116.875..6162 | -2.5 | 2.59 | 2.41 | 2.5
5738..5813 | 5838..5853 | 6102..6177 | 0.6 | 2.66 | 2.46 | 2.62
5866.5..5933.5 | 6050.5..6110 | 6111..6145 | -2.9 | 2.45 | 2.46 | 2.46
